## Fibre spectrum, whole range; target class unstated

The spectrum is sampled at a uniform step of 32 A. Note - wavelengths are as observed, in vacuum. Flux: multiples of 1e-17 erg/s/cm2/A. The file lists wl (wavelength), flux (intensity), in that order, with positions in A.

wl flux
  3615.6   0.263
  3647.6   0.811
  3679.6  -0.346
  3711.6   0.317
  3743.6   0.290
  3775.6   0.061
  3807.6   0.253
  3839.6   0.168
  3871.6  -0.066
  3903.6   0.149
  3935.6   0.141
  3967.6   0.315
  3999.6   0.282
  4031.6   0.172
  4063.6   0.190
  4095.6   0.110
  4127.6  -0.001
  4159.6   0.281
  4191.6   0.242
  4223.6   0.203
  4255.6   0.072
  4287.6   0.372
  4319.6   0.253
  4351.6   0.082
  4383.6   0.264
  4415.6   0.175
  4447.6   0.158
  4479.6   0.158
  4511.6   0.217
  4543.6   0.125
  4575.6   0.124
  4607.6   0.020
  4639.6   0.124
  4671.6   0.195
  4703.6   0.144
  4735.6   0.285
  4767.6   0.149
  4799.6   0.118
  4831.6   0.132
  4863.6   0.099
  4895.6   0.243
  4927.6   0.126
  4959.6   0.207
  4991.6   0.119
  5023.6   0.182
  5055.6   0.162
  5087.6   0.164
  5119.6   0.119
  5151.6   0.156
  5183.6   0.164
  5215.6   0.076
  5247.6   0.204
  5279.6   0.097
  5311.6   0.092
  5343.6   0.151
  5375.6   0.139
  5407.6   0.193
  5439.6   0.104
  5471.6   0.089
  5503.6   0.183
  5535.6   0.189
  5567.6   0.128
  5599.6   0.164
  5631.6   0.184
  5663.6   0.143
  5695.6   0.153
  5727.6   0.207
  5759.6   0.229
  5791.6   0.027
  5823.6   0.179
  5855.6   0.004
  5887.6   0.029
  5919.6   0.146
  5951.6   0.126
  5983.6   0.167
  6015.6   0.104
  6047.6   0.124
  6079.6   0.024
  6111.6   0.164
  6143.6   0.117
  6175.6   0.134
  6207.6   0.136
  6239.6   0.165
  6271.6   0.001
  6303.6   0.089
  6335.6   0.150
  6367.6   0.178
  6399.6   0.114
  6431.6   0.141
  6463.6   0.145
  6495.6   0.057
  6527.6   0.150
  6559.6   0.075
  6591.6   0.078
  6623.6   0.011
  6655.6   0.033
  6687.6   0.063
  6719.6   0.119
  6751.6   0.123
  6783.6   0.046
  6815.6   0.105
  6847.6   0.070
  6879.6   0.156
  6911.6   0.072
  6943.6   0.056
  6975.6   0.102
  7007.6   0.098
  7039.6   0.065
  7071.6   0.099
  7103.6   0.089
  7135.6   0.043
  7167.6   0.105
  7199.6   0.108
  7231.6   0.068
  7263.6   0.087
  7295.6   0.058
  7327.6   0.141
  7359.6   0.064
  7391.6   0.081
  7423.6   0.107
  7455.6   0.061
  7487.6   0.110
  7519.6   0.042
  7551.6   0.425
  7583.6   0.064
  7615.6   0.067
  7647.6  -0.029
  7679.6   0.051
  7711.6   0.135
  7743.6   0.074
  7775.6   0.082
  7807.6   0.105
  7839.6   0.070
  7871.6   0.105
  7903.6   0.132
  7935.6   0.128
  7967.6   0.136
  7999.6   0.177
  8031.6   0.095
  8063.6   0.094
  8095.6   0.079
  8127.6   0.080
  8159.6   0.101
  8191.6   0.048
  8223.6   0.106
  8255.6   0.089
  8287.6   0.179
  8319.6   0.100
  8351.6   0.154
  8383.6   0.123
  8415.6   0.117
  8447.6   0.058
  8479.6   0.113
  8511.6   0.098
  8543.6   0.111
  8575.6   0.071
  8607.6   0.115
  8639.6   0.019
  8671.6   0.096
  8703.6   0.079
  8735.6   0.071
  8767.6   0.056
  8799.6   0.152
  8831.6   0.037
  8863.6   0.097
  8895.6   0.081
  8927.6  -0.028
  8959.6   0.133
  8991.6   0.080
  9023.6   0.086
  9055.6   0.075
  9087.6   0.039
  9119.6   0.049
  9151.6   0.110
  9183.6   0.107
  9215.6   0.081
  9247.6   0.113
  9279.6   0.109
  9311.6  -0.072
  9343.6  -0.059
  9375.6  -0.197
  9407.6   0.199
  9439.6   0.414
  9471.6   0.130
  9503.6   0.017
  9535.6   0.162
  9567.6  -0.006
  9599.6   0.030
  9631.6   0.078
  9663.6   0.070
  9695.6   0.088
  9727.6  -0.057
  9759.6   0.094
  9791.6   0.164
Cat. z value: 1.024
